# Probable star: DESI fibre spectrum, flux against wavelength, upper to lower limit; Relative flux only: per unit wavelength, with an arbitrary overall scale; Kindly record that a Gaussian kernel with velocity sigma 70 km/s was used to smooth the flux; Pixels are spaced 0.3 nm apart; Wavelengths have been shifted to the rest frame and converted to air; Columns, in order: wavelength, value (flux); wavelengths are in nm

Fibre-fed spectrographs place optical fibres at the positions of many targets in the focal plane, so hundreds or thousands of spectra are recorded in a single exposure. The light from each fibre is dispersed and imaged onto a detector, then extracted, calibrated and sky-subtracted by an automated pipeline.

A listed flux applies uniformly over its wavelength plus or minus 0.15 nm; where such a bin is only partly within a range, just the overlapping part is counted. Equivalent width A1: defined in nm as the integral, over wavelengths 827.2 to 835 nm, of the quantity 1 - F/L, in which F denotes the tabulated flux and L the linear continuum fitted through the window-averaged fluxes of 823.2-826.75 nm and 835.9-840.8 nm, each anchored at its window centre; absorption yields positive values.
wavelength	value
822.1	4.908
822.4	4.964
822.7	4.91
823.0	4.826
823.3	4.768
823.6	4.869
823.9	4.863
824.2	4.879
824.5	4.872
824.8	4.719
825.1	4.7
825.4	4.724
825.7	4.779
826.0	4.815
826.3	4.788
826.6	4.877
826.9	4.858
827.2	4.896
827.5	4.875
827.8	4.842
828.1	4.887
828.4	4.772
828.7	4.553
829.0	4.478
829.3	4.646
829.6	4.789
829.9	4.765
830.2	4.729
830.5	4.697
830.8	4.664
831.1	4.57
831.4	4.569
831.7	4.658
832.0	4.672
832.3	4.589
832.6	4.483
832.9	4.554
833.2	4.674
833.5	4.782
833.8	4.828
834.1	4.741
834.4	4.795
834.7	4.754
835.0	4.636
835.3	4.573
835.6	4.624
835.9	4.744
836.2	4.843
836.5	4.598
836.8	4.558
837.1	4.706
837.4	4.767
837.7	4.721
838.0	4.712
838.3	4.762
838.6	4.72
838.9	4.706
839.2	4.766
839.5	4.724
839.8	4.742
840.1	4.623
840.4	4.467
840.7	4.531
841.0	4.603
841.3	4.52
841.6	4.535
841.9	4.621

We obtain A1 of 0.088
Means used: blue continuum 4.8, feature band 4.7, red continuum 4.69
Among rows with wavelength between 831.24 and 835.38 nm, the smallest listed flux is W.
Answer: 4.483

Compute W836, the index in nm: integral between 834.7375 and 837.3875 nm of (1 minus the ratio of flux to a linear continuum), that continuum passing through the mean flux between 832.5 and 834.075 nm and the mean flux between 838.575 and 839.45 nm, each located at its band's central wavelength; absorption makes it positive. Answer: 0.02 nm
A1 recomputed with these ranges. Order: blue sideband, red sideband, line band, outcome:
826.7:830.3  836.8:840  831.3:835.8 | 0.07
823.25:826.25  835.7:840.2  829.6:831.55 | 0.04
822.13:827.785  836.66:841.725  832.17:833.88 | 0.03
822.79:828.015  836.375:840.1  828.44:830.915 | 0.06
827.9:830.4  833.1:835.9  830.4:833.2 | 0.06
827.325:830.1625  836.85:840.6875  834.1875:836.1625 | 0.00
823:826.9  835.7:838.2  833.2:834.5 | -0.01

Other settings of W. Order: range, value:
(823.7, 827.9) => 4.7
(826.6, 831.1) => 4.478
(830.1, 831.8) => 4.569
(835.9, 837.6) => 4.558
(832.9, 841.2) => 4.467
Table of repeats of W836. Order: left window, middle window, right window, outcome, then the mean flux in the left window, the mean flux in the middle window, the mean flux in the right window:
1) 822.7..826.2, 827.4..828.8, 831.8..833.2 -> -0.02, 4.81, 4.79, 4.59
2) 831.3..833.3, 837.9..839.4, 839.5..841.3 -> -0.04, 4.6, 4.73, 4.6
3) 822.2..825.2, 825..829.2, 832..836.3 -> 0.01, 4.84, 4.77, 4.68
